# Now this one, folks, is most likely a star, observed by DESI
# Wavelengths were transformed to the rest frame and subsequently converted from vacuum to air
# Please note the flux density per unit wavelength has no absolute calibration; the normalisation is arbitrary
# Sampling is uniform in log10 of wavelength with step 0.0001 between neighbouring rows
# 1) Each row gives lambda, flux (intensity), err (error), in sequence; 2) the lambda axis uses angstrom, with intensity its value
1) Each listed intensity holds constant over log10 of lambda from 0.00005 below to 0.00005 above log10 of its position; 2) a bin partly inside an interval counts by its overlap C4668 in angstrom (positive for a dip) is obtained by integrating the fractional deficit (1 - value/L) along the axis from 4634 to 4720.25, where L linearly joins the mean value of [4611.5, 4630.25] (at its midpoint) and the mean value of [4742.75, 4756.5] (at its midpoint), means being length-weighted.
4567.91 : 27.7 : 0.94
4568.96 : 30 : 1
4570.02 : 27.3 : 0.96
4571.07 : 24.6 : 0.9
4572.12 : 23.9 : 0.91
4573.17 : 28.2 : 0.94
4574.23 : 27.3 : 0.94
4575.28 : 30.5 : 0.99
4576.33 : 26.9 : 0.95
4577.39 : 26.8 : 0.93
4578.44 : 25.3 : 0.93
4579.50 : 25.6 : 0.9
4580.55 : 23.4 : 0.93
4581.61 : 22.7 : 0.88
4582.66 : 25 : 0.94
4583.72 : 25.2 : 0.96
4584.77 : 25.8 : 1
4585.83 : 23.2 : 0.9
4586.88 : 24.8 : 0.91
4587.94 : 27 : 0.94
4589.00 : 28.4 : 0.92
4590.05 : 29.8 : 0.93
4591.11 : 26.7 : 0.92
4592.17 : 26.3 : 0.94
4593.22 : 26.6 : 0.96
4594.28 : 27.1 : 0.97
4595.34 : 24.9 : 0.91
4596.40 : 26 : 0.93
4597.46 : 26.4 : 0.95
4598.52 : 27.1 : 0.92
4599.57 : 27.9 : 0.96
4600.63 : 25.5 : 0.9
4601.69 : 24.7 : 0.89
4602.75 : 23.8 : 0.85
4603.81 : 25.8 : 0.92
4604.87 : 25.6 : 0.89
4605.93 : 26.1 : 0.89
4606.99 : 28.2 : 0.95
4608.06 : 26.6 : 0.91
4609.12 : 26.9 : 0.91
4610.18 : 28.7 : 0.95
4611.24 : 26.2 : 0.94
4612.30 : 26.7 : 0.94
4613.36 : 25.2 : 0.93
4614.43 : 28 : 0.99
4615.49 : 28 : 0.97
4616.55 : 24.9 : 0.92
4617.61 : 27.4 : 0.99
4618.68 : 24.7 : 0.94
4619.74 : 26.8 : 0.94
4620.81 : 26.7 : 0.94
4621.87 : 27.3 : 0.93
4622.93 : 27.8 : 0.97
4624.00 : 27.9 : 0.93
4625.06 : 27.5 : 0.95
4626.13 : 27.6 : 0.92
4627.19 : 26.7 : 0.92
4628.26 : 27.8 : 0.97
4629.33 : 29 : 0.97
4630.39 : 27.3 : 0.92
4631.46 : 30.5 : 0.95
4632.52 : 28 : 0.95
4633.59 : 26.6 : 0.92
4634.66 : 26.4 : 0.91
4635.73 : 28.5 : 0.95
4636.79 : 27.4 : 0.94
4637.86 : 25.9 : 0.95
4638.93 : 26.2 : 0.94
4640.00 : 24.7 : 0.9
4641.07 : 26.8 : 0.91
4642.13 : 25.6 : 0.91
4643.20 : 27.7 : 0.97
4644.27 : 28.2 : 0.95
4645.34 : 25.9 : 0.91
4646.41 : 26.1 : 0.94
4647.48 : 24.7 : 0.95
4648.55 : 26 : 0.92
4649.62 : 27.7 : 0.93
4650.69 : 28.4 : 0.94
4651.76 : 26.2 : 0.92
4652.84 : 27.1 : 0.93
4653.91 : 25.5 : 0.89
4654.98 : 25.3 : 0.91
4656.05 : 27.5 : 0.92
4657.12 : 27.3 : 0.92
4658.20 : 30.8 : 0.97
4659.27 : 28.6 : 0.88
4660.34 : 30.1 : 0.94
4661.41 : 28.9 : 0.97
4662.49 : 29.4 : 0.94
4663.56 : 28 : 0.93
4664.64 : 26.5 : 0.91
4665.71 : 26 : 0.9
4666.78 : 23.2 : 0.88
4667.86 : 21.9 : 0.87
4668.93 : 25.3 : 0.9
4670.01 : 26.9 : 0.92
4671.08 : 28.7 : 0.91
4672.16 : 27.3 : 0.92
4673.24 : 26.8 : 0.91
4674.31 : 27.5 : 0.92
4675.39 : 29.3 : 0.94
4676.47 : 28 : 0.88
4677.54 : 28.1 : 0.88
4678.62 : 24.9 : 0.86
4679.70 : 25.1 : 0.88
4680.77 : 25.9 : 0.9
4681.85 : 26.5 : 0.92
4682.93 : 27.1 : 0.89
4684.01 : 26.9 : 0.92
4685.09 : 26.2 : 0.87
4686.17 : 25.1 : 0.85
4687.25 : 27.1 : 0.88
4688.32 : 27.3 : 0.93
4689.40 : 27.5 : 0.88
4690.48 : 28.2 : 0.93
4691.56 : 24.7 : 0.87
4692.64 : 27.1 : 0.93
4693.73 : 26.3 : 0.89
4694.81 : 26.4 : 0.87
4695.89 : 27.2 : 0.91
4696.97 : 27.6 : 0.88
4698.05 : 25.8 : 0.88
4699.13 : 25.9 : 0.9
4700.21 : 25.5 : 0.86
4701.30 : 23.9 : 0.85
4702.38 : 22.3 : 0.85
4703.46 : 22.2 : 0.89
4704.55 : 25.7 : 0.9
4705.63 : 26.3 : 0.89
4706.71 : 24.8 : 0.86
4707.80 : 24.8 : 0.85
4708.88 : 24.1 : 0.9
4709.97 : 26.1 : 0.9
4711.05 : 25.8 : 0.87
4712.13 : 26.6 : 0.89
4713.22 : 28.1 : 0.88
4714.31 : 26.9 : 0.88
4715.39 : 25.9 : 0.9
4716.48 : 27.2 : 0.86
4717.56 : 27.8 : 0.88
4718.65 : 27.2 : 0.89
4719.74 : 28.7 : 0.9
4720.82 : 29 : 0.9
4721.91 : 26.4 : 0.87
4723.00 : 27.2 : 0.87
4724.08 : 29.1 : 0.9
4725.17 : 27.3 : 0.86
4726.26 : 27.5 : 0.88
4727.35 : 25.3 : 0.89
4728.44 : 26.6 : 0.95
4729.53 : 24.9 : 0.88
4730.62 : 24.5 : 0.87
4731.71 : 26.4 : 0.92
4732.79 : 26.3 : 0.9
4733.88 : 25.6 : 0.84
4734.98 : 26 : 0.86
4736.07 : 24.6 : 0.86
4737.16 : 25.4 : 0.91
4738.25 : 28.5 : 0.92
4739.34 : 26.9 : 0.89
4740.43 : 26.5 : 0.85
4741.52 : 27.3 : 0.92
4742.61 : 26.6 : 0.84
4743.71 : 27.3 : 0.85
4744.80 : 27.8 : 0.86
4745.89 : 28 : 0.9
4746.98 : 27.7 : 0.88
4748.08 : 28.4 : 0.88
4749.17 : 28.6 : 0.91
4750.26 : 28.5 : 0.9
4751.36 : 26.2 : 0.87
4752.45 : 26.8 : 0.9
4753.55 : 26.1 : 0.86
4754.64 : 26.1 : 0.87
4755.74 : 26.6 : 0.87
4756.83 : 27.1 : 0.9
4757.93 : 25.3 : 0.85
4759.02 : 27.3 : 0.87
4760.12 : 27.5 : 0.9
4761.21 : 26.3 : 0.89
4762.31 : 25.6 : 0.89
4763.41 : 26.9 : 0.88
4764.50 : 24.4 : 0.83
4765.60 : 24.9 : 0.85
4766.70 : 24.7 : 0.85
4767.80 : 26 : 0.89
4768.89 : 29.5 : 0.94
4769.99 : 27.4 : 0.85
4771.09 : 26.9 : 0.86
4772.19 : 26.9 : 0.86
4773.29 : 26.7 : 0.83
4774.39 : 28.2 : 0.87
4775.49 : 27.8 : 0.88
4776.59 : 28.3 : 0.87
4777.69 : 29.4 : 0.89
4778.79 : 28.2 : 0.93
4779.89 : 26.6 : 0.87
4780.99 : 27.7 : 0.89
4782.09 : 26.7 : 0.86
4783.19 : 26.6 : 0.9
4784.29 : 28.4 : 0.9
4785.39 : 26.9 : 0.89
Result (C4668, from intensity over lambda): 1.9 angstrom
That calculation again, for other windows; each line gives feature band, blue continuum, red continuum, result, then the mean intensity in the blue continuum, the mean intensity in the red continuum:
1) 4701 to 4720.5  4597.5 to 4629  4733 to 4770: 0.6 angstrom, 26.7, 26.7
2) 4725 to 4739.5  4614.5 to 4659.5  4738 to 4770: 0.4 angstrom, 27.1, 26.9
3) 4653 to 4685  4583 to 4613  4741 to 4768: -0.6 angstrom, 26.3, 26.7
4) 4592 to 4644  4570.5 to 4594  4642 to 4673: -0.6 angstrom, 26.1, 26.9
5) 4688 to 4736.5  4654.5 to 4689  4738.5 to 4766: 1.2 angstrom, 27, 26.9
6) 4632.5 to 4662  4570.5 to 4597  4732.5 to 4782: -0.8 angstrom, 26.1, 26.9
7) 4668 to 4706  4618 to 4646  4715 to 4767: 0.9 angstrom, 27.1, 26.7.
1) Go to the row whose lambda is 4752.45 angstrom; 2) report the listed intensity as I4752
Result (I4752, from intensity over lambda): 26.8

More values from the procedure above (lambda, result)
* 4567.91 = 27.7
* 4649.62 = 27.7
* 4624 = 27.9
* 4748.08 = 28.4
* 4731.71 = 26.4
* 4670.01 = 26.9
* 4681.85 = 26.5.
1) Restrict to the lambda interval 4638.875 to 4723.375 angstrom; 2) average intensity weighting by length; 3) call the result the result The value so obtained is 26.6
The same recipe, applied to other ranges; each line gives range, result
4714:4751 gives 27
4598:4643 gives 26.8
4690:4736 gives 26.2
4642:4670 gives 26.9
